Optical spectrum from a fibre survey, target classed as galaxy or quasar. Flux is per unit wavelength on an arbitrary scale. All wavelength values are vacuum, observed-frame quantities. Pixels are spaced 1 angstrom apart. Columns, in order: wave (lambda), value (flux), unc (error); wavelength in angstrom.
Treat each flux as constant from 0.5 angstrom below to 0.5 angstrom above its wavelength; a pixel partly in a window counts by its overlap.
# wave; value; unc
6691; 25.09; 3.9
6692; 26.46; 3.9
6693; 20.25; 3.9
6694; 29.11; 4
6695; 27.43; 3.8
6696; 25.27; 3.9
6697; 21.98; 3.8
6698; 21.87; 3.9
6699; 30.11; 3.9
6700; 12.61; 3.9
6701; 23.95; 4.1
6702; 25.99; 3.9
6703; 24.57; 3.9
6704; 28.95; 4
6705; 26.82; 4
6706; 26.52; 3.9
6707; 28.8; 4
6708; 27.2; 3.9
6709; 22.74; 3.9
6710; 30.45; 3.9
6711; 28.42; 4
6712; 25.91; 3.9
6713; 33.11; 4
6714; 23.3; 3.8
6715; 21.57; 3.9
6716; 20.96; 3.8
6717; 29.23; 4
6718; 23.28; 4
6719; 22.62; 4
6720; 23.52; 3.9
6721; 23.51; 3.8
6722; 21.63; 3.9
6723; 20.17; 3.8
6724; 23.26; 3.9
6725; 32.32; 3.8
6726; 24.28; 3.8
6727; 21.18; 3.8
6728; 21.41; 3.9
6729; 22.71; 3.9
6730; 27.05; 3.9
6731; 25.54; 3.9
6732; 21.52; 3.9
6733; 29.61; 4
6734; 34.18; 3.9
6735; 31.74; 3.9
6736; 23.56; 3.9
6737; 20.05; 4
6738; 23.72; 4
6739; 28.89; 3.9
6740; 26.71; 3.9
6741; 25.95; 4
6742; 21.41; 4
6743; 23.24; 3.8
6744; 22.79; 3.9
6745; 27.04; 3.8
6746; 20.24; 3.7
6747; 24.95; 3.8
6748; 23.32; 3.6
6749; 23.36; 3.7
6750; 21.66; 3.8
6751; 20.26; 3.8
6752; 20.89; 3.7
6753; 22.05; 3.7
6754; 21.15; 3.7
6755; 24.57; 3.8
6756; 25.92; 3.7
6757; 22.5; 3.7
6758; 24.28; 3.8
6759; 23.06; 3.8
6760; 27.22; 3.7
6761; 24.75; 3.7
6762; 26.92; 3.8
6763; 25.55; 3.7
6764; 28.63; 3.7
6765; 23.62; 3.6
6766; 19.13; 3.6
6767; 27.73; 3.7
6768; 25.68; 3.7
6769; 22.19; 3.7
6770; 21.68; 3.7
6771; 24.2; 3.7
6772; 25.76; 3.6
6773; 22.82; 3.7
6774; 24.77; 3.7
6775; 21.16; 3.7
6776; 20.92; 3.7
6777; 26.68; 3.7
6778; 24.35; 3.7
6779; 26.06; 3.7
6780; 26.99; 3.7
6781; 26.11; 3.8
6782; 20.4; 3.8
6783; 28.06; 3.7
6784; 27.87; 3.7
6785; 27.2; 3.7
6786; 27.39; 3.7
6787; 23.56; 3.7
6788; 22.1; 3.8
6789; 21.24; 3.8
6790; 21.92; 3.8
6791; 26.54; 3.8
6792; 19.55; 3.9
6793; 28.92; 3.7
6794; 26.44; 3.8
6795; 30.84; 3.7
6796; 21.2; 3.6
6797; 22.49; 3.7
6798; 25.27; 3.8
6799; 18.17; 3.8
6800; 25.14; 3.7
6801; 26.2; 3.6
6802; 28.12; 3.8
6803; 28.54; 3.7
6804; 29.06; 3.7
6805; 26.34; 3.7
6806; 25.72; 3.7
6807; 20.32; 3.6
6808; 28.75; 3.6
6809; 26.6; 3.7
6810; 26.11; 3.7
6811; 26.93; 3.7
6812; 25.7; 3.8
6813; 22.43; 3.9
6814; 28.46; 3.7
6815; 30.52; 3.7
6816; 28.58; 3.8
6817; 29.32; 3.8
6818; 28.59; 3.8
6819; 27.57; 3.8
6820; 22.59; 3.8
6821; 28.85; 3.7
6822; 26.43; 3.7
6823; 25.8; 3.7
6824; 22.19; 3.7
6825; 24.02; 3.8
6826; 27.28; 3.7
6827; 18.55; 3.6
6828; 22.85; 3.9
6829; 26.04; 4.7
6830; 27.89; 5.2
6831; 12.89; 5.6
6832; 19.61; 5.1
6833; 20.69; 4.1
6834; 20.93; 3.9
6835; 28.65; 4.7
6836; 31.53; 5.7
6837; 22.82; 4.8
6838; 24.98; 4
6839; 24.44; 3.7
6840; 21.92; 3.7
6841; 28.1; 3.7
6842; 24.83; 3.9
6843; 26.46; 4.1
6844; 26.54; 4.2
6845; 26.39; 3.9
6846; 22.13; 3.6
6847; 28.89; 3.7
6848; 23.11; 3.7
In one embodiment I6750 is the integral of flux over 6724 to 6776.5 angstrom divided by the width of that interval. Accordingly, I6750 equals 24.3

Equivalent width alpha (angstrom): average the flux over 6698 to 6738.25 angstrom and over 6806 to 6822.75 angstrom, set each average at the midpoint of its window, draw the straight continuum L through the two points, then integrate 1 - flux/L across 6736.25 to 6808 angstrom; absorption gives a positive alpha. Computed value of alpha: 4.5 angstrom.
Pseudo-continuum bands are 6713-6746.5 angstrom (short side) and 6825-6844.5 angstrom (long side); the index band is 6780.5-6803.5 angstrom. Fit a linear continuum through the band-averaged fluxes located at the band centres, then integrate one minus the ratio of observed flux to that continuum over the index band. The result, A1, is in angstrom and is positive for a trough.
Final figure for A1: -0.6 angstrom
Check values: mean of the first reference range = 24.6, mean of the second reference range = 24.1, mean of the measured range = 24.9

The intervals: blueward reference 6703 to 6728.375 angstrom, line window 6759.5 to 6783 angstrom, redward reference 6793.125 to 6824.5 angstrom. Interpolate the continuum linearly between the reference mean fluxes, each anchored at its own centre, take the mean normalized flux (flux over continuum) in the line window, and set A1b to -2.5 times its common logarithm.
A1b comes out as 0.052 mag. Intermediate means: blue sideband 25.3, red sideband 26.1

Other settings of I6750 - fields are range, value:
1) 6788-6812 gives 25.2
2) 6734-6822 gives 25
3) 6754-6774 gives 24.5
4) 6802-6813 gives 26.3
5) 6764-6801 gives 24.4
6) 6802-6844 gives 25.4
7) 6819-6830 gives 24.8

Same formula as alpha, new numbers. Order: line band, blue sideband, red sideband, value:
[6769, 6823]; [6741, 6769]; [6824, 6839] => -4.1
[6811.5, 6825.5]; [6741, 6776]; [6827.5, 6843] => -1.5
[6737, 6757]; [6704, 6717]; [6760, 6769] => 1.7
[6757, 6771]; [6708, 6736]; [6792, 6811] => 0.5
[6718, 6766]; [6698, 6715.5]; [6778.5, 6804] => 2.3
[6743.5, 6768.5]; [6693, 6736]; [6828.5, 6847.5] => 1.1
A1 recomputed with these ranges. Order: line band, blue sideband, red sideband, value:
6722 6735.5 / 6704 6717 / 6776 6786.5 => 0.4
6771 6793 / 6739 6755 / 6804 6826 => 0.3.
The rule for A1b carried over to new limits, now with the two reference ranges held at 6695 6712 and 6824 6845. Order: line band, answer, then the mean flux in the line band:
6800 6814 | -0.08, 26.3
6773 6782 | 0.02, 24.3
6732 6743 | -0.05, 26.2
